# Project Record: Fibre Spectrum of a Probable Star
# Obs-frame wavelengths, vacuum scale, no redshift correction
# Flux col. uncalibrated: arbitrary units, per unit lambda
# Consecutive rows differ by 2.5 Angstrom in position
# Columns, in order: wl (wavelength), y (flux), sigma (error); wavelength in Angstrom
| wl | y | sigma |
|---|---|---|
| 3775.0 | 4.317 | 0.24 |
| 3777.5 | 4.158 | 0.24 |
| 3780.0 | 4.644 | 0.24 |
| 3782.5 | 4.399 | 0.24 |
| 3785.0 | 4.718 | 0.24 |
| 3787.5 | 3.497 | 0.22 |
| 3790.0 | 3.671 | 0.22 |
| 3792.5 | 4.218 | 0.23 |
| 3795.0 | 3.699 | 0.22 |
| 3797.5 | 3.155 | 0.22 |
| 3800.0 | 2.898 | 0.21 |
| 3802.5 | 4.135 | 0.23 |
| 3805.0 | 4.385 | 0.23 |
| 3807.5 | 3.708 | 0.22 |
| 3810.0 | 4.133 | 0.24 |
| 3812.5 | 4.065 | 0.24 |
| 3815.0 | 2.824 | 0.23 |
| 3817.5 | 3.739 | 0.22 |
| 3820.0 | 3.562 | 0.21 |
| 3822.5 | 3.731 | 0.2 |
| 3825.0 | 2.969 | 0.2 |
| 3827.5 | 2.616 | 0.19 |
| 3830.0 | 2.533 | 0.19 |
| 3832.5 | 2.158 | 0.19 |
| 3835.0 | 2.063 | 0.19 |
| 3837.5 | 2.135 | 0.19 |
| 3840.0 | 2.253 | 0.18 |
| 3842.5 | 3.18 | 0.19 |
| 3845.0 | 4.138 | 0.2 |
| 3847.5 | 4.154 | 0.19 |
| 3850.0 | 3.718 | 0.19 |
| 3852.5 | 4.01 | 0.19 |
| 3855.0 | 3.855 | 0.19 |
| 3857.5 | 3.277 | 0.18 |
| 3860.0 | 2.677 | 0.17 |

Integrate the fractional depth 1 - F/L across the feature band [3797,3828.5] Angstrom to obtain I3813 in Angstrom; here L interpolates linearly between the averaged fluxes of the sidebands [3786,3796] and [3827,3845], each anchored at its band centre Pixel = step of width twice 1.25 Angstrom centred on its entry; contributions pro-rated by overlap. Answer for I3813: -3.66 Angstrom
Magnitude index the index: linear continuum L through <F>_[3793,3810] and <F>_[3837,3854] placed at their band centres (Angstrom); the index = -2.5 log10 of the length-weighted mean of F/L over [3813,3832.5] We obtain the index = 0.15 mag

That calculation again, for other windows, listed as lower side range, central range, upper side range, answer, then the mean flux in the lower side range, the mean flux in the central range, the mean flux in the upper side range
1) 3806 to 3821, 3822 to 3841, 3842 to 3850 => 0.44 mag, 3.69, 2.51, 3.87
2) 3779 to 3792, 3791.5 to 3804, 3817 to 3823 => 0.11 mag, 4.18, 3.62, 3.66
